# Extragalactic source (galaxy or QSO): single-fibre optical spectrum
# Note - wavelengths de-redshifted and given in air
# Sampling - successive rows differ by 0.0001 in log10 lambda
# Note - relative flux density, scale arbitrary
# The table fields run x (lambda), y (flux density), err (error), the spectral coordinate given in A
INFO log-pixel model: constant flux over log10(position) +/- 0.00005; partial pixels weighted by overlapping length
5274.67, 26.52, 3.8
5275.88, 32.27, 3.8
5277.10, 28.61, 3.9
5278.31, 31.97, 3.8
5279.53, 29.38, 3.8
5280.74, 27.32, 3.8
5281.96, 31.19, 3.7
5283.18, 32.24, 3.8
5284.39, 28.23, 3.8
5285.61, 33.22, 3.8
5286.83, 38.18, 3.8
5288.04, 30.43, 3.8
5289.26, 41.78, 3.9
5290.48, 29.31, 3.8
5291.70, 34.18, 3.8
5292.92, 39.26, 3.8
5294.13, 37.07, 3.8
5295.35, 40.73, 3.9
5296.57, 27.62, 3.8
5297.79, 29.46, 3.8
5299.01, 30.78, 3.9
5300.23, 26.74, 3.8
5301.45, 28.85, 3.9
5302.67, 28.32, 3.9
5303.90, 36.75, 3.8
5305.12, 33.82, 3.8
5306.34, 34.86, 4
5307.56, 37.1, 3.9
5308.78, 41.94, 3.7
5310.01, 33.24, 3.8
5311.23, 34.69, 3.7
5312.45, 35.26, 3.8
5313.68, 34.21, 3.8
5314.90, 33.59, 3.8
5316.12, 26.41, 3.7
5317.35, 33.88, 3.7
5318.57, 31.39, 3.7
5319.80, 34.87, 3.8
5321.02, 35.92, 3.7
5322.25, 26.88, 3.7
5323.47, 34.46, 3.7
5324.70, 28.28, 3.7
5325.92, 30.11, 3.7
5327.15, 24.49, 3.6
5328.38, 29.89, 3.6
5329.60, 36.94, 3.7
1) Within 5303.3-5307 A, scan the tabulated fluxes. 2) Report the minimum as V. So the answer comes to 33.82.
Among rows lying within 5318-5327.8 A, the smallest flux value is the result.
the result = 24.49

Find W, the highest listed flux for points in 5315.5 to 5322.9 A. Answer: 35.92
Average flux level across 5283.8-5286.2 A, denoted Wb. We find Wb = 30.7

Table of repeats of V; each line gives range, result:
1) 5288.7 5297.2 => 27.62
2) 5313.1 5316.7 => 26.41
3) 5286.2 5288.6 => 30.43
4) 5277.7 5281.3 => 27.32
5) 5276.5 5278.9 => 28.61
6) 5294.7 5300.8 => 26.74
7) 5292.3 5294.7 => 37.07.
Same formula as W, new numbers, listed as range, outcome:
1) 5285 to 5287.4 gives 38.18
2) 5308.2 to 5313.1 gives 41.94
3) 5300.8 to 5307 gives 36.75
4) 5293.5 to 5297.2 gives 40.73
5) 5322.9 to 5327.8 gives 34.46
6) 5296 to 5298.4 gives 29.46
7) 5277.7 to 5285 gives 32.24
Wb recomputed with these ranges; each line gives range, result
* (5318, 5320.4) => 33.1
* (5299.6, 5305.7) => 30.9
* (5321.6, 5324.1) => 30.7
